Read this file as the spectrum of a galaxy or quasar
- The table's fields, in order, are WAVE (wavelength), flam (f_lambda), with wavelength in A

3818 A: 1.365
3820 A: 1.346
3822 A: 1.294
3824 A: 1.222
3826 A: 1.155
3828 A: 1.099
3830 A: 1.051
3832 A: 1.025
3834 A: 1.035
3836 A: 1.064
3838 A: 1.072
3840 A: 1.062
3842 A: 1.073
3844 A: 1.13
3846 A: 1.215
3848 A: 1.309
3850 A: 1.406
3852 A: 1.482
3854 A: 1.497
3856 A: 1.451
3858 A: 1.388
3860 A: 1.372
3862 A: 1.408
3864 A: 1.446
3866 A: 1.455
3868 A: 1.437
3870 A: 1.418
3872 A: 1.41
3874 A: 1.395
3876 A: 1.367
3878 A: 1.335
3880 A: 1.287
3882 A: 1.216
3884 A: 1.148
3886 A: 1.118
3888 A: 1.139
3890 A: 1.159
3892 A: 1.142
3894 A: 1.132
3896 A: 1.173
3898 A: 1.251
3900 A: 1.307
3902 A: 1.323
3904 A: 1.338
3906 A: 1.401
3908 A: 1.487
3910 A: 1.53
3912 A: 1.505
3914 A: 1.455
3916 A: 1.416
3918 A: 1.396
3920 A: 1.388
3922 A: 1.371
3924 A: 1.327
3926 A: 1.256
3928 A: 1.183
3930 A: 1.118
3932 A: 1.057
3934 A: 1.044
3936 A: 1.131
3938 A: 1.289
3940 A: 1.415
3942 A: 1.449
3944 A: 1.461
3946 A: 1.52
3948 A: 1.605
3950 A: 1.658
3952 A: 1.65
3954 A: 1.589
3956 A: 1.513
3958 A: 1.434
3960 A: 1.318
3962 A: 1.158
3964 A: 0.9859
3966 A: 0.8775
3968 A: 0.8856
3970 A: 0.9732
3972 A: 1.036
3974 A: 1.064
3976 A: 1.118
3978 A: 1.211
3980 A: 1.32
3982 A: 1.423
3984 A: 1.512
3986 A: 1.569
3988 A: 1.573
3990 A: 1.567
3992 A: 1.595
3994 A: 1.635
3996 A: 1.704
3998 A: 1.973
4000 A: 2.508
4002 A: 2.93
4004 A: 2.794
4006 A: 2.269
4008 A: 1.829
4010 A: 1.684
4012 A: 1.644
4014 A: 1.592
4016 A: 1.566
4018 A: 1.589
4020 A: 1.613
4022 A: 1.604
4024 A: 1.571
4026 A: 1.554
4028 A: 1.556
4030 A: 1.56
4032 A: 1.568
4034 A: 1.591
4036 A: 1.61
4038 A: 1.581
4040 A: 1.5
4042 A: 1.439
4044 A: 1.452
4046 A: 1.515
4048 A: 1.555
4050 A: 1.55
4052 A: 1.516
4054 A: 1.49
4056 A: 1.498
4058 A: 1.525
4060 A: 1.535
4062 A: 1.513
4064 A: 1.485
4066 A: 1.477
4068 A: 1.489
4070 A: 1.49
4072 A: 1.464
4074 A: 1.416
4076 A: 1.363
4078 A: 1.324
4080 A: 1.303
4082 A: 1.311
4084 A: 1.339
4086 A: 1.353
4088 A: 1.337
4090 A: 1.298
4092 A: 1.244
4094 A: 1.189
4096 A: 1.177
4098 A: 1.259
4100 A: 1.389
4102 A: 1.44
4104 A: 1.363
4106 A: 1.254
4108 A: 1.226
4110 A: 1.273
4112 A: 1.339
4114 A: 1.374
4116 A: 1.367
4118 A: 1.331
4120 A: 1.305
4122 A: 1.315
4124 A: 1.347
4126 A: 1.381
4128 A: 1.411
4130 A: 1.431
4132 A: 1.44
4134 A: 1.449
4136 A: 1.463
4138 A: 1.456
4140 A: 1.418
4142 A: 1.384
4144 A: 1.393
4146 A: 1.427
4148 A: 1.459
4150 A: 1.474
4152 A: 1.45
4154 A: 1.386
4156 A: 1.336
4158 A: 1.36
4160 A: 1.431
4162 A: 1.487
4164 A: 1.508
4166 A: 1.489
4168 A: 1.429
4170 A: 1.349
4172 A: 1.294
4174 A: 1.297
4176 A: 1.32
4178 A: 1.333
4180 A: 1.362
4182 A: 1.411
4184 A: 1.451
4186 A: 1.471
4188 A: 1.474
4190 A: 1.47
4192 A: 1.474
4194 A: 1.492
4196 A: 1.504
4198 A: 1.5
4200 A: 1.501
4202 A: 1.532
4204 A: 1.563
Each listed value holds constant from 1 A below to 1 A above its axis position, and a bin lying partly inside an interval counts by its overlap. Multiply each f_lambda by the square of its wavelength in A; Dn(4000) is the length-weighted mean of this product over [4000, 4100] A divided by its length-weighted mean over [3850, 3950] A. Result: 1.3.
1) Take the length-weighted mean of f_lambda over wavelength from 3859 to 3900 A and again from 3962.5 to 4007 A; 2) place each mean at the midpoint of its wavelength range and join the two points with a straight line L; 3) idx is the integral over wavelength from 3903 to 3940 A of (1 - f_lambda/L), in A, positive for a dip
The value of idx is 2.1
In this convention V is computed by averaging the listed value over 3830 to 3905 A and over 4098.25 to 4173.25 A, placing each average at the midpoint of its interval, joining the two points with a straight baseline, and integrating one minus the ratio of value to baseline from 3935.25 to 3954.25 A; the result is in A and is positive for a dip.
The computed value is -2.5 A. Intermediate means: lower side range 1.27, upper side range 1.39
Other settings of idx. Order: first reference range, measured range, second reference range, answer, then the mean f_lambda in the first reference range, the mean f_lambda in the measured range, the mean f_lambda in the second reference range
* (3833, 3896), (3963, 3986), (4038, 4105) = 3.5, 1.27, 1.15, 1.41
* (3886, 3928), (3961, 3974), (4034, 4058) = 3.8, 1.32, 0.992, 1.52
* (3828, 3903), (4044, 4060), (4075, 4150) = -2.3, 1.26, 1.52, 1.35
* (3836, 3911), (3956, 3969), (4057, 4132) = 1.8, 1.3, 1.14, 1.36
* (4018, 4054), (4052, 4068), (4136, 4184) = 0.2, 1.55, 1.5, 1.4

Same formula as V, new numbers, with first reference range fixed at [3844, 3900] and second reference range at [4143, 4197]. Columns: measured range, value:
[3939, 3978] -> 1.3 A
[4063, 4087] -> -0.3 A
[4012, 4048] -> -5.0 A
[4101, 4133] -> 1.2 A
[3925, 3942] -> 1.7 A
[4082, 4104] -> 1.4 A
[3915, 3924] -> -0.4 A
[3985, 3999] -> -3.1 A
